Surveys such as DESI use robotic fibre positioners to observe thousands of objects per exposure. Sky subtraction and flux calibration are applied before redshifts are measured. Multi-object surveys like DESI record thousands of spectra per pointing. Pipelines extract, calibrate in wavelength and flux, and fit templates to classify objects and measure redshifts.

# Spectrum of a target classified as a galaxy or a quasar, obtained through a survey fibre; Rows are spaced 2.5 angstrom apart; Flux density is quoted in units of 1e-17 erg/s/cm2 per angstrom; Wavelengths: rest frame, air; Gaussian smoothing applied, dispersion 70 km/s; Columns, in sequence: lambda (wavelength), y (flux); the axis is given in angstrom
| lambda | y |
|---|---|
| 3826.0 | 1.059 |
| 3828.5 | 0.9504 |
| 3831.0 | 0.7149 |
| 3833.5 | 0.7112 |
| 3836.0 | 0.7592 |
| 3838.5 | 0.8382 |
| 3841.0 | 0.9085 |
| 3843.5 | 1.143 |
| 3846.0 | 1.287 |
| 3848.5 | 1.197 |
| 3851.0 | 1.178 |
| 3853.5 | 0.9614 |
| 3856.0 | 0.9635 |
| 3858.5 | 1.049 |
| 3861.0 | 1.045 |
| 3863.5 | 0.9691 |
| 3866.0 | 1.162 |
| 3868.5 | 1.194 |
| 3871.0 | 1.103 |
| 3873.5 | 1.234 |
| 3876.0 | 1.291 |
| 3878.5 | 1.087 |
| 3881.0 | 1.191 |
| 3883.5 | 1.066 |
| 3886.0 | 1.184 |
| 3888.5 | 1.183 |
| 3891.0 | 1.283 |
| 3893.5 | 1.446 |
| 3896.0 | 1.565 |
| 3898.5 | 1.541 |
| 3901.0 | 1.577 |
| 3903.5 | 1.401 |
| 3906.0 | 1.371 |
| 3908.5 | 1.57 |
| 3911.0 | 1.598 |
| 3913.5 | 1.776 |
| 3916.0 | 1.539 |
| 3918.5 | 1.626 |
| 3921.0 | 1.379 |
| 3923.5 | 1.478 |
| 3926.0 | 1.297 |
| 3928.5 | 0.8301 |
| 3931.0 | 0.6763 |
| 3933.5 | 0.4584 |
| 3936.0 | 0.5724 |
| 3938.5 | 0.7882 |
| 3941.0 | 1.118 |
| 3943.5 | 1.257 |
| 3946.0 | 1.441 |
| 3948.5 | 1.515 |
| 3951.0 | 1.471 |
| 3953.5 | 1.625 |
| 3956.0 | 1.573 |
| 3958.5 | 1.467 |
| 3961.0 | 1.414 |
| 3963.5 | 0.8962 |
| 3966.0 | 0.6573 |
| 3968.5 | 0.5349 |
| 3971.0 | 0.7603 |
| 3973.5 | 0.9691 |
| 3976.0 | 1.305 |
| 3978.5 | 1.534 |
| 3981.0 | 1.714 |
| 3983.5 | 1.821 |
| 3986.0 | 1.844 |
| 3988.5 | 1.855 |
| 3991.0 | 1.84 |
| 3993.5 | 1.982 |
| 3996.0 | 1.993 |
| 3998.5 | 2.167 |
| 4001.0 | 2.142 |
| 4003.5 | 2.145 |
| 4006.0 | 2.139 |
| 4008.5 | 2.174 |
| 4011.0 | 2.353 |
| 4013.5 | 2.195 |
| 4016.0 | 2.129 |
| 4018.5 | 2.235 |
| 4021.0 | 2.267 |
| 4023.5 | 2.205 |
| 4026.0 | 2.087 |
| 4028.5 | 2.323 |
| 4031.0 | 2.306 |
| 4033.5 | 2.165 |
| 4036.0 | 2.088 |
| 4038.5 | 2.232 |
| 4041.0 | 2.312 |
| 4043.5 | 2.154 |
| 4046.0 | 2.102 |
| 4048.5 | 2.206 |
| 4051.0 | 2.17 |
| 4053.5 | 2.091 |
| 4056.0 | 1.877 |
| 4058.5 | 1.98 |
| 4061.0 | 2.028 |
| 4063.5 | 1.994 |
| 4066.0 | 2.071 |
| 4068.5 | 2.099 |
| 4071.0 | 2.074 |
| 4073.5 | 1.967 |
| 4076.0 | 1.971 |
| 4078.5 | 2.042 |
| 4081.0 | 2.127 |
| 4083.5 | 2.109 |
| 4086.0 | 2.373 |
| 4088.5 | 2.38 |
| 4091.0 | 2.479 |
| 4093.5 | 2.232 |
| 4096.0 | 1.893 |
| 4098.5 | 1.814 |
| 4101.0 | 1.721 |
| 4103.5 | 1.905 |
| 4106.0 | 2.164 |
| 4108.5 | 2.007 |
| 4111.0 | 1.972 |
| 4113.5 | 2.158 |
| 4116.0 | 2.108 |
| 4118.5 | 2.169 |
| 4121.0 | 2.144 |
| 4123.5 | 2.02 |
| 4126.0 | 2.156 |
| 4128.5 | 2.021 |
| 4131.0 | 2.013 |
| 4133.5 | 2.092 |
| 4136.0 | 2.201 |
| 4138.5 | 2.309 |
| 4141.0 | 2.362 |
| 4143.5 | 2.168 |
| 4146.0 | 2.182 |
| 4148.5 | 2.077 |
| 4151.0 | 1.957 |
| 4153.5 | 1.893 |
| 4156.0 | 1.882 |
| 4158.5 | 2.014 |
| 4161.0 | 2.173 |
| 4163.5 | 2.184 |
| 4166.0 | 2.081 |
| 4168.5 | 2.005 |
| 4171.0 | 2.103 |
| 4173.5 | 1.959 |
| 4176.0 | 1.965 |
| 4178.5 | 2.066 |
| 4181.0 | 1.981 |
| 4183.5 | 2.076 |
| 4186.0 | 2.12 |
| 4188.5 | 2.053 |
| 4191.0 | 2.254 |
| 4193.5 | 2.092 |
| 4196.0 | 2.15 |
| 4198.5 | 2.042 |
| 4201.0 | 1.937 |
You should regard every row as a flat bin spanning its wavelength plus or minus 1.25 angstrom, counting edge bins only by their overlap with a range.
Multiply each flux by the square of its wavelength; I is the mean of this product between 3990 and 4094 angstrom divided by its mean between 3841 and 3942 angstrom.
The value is 1.9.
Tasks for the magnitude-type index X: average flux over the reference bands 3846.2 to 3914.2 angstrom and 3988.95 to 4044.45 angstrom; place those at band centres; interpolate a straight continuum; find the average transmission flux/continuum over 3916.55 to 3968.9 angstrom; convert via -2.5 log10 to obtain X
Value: 0.39 mag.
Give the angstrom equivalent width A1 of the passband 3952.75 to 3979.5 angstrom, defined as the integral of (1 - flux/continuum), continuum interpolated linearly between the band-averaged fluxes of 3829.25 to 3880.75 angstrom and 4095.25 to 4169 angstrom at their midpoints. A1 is 5.58 angstrom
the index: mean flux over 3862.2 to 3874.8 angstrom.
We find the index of 1.13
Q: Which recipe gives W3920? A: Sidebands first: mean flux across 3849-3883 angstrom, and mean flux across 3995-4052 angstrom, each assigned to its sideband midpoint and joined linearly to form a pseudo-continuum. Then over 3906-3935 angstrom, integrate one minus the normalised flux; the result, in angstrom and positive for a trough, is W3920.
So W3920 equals 3.47 angstrom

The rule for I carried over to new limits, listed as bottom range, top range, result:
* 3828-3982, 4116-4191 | 1.99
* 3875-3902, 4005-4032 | 1.81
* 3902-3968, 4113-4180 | 1.85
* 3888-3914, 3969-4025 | 1.33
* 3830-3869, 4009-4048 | 2.41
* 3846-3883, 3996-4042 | 2.12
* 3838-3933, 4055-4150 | 1.88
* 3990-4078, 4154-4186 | 1.03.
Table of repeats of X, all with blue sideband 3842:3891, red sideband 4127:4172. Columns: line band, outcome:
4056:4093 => -0.150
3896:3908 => -0.186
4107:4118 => -0.054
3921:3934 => 0.296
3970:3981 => 0.233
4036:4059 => -0.214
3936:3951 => 0.176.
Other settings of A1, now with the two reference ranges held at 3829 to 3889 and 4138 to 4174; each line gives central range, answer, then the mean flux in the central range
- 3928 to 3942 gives 6.28 angstrom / 0.729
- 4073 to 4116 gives -4.76 angstrom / 2.08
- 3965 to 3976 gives 4.94 angstrom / 0.797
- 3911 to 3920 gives -2.74 angstrom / 1.63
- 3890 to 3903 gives -3.22 angstrom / 1.48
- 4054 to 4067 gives -1.76 angstrom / 1.99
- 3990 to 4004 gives -4.62 angstrom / 2.04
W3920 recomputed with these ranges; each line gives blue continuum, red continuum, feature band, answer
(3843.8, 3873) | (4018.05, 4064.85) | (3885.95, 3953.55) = 6.3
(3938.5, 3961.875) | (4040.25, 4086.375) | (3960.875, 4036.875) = -4.5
